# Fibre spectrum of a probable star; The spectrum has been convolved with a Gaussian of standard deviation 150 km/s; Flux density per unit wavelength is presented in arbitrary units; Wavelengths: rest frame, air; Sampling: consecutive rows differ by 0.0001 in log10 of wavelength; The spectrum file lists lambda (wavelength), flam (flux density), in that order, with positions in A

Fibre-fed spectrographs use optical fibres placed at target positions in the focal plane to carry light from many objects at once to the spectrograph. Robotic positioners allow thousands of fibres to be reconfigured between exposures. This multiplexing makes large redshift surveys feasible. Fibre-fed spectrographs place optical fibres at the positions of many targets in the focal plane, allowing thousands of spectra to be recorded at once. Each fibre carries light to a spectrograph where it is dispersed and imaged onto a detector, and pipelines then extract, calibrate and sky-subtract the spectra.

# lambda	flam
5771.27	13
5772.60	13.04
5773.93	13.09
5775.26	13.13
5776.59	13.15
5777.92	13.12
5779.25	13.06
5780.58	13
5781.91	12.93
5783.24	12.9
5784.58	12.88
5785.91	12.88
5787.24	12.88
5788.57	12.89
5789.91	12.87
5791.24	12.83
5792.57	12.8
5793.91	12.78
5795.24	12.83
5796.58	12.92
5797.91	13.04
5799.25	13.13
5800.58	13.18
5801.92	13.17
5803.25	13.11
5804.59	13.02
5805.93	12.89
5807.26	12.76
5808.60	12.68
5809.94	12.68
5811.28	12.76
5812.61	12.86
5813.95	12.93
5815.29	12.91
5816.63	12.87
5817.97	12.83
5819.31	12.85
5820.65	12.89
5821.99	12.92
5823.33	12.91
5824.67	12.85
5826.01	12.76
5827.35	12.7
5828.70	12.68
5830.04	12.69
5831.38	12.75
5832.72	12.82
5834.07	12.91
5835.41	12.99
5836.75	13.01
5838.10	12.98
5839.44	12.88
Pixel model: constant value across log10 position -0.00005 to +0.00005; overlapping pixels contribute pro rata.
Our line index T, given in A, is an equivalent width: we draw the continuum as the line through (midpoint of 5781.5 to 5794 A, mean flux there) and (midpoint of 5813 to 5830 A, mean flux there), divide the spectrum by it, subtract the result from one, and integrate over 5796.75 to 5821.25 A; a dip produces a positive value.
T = -0.1 A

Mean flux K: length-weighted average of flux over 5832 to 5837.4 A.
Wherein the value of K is 12.9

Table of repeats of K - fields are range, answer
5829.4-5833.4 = 12.7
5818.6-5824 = 12.9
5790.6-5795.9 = 12.8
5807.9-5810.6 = 12.7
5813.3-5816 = 12.9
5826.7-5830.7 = 12.7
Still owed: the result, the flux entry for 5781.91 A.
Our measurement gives 12.93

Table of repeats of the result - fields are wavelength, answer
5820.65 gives 12.89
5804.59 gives 13.02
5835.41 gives 12.99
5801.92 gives 13.17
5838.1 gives 12.98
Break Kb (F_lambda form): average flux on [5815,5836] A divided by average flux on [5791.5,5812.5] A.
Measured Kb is 1.0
